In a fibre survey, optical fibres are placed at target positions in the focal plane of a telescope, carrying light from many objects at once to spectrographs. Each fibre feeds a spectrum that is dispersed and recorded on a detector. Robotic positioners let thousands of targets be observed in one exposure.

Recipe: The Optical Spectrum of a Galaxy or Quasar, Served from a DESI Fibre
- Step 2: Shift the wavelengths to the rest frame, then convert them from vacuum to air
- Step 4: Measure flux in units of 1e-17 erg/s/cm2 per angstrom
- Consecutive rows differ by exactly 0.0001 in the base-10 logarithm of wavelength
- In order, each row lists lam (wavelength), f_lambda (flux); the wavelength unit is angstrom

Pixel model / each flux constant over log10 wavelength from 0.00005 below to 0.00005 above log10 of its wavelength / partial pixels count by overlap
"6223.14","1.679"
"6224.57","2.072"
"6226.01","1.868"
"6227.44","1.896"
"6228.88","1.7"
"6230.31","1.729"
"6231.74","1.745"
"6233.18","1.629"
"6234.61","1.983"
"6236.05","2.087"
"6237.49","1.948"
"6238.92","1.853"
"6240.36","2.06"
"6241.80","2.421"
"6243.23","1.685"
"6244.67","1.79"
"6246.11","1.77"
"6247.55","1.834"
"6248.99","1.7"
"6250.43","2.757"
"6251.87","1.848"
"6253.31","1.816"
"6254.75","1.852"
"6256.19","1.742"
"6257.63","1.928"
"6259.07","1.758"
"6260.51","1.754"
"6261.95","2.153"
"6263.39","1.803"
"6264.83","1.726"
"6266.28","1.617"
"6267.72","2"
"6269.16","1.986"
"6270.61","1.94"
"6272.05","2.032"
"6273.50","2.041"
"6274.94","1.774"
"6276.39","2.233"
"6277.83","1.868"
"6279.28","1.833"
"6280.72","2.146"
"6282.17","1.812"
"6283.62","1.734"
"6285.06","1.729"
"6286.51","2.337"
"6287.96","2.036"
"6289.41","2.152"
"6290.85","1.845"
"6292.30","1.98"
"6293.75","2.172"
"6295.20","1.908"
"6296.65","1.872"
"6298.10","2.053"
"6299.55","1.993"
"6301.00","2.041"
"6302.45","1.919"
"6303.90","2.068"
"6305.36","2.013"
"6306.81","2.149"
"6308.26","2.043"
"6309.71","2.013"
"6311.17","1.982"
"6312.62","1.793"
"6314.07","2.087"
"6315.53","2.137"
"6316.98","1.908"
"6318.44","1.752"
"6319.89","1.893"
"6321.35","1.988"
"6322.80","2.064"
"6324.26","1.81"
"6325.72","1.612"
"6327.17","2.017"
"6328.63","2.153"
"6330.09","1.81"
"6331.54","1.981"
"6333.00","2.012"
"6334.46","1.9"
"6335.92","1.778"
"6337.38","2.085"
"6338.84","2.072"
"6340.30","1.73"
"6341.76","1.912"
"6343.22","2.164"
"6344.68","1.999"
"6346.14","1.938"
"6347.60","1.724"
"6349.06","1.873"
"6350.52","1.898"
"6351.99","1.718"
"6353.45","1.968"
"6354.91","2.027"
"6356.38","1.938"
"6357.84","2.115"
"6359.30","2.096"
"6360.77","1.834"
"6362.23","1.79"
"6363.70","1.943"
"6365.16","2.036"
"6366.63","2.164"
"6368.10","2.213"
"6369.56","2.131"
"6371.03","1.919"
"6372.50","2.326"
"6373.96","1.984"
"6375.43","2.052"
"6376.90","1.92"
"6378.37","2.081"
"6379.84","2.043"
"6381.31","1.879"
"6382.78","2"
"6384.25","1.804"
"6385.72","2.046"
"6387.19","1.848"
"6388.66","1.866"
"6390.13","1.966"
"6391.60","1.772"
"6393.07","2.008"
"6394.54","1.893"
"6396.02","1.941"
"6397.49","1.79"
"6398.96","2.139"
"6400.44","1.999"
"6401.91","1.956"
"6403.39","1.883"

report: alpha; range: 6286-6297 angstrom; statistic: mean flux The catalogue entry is 2.04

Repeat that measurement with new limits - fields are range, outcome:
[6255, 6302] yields 1.94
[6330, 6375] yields 1.97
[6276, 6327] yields 1.97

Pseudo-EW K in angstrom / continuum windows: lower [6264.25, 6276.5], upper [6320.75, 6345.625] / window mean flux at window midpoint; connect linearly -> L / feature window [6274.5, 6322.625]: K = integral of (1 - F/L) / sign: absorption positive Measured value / -1.29 angstrom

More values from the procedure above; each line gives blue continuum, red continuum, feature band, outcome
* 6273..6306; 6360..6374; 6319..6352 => 1.5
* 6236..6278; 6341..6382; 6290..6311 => -0.6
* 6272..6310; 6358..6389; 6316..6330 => 0.6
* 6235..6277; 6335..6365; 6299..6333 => -0.6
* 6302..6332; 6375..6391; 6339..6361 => 0.2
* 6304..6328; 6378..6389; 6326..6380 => -0.8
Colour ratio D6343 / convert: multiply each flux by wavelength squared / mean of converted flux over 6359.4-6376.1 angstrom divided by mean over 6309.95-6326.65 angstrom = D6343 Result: 1.08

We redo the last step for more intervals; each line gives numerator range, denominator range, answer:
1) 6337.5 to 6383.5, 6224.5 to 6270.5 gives 1.09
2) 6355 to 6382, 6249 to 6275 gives 1.09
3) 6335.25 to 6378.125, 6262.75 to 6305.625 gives 1.04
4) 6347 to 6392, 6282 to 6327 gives 1.02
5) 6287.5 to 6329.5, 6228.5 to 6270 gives 1.07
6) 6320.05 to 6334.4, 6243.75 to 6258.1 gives 1.04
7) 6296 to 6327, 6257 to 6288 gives 1.04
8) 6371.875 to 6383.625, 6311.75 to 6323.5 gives 1.06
